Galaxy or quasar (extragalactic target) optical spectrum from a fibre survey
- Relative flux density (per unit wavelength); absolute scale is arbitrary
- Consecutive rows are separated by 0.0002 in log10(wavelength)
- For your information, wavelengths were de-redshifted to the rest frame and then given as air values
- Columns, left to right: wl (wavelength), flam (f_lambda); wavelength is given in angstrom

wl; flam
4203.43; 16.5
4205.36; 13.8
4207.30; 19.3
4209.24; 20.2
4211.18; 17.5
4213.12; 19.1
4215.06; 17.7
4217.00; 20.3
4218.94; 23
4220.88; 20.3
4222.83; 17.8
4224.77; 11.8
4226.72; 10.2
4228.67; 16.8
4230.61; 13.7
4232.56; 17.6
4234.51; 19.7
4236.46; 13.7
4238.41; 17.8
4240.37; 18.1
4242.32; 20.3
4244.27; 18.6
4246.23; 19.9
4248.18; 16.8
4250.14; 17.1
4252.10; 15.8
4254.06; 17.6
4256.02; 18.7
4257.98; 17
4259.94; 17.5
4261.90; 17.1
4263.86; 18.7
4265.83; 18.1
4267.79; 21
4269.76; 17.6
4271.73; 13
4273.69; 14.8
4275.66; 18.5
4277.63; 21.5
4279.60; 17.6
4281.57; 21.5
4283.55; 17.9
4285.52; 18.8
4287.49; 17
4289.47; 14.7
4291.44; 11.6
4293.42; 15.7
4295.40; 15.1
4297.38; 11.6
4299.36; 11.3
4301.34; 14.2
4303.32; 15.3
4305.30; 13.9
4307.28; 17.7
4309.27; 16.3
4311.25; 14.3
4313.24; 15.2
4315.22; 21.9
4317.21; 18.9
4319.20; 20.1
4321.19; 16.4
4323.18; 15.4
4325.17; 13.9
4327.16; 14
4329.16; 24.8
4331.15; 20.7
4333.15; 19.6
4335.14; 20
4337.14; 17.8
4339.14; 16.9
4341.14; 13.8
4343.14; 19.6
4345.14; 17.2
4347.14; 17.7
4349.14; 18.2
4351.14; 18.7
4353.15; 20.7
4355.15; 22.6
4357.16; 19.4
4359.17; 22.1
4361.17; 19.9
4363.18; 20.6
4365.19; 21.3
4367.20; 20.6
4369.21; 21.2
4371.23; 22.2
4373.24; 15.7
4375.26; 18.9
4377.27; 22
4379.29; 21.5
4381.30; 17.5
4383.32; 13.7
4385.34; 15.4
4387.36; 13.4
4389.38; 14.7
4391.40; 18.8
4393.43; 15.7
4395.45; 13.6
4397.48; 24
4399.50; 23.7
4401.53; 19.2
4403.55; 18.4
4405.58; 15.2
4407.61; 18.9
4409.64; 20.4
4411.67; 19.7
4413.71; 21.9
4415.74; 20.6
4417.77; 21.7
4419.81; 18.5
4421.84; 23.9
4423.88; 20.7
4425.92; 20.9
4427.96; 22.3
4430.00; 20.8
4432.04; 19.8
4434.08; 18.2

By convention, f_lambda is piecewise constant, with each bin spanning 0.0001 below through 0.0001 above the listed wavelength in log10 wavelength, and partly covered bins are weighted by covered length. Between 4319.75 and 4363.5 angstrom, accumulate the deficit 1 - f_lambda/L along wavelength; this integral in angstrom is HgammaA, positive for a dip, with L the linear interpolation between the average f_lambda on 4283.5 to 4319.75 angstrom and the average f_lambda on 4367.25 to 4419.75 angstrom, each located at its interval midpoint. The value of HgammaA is -3.95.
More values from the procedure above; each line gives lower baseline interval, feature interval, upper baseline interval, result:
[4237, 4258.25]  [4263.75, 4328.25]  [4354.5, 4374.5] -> 8.5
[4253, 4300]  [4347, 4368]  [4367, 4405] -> -2.7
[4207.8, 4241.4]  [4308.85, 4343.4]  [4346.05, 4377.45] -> 2.9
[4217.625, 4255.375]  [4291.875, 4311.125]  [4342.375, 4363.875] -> 4.3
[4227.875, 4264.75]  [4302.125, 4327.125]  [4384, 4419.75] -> 2.0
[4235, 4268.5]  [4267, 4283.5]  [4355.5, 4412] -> -0.1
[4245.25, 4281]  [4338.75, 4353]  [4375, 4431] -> 0.7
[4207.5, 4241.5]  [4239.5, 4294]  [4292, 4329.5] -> -3.0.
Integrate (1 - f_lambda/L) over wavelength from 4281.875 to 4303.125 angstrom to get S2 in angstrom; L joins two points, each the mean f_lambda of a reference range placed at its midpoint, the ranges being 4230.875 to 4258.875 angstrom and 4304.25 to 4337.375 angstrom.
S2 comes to 3.2 angstrom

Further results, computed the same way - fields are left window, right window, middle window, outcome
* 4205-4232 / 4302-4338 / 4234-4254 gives -0.4 angstrom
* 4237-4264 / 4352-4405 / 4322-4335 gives 0.3 angstrom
